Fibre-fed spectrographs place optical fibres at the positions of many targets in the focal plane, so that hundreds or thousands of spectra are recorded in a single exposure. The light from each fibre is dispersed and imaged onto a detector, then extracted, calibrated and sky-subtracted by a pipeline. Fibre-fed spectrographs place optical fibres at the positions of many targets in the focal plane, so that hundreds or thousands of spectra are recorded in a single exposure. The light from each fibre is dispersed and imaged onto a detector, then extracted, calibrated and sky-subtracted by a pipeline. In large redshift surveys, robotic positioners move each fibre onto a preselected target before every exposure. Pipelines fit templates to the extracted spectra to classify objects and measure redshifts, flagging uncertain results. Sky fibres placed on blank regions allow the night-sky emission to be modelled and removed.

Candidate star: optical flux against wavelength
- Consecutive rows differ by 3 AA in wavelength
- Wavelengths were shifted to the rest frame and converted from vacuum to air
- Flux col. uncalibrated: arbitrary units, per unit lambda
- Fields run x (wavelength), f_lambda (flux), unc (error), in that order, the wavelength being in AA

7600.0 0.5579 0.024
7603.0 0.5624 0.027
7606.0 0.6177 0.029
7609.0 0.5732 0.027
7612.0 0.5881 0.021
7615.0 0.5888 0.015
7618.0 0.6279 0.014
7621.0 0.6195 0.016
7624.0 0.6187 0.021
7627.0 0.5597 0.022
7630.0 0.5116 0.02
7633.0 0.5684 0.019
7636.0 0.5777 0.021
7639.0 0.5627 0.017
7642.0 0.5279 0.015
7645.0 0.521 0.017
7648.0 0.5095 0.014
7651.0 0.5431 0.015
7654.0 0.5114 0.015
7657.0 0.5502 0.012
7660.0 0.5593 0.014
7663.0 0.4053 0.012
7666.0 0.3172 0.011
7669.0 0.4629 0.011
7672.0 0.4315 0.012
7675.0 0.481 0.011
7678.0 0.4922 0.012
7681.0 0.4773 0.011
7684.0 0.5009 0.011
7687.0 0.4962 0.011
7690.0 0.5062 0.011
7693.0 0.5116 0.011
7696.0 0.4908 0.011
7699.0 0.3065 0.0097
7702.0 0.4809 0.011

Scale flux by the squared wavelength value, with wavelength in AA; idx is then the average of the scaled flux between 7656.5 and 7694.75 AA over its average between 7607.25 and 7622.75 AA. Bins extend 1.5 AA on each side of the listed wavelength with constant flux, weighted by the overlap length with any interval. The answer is 0.8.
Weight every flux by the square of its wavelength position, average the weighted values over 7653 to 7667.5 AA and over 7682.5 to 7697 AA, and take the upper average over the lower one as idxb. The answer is 1.08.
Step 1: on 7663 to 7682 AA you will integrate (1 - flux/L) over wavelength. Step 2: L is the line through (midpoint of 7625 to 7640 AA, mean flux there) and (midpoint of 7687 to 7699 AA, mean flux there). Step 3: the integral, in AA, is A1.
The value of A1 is 2.4 AA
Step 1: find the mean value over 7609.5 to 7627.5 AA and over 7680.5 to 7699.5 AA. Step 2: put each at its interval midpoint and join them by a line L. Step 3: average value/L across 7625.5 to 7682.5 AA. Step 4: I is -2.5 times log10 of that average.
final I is 0.08 mag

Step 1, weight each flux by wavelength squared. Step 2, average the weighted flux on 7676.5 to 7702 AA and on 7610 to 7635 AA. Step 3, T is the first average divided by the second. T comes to 0.8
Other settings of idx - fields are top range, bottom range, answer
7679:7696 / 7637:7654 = 0.95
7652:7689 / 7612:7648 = 0.84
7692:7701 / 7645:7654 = 0.84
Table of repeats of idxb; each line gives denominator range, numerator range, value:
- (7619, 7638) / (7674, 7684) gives 0.85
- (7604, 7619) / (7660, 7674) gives 0.72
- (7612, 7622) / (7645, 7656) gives 0.87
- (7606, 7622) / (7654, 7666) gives 0.81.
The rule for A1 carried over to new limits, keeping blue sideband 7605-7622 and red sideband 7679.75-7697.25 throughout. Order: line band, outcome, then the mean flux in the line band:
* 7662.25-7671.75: 2.31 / 0.399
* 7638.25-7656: 0.85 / 0.528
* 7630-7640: 0.18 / 0.561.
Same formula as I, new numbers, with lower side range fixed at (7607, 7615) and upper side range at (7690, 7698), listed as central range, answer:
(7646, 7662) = 0.01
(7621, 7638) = -0.02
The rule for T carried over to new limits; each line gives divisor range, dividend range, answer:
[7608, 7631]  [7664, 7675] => 0.71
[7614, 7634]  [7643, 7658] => 0.91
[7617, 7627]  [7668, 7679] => 0.77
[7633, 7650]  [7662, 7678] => 0.79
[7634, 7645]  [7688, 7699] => 0.87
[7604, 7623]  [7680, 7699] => 0.82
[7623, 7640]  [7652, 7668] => 0.84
